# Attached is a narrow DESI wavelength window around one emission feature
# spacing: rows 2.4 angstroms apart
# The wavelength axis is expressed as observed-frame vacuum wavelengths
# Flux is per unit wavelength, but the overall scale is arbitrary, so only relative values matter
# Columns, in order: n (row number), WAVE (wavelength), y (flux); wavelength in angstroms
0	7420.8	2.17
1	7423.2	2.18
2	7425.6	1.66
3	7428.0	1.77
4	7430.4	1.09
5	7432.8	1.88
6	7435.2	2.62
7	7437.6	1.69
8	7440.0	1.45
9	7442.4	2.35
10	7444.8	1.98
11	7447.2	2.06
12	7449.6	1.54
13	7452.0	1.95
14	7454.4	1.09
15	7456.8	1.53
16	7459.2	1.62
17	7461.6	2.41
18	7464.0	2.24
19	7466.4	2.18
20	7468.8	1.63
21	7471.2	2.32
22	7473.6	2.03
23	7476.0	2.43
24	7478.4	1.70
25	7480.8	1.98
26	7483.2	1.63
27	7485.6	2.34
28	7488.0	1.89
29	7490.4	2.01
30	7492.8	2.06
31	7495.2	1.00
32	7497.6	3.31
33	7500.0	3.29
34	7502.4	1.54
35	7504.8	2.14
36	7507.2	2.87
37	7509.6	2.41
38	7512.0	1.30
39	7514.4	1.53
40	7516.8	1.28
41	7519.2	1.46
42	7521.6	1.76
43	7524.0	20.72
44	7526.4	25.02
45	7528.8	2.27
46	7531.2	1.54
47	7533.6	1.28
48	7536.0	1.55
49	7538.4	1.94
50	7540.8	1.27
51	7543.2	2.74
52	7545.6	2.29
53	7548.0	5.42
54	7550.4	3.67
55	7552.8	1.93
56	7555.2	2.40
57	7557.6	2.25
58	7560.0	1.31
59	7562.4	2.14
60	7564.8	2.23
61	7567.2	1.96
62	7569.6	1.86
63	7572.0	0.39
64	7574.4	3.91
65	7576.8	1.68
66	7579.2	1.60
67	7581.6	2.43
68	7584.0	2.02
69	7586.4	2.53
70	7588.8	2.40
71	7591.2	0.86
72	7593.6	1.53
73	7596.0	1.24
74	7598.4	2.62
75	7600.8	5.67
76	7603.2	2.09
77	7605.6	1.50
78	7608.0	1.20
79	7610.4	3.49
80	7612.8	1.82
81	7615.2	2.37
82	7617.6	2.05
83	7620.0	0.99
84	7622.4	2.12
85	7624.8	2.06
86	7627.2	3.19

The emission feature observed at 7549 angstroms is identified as [N II]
